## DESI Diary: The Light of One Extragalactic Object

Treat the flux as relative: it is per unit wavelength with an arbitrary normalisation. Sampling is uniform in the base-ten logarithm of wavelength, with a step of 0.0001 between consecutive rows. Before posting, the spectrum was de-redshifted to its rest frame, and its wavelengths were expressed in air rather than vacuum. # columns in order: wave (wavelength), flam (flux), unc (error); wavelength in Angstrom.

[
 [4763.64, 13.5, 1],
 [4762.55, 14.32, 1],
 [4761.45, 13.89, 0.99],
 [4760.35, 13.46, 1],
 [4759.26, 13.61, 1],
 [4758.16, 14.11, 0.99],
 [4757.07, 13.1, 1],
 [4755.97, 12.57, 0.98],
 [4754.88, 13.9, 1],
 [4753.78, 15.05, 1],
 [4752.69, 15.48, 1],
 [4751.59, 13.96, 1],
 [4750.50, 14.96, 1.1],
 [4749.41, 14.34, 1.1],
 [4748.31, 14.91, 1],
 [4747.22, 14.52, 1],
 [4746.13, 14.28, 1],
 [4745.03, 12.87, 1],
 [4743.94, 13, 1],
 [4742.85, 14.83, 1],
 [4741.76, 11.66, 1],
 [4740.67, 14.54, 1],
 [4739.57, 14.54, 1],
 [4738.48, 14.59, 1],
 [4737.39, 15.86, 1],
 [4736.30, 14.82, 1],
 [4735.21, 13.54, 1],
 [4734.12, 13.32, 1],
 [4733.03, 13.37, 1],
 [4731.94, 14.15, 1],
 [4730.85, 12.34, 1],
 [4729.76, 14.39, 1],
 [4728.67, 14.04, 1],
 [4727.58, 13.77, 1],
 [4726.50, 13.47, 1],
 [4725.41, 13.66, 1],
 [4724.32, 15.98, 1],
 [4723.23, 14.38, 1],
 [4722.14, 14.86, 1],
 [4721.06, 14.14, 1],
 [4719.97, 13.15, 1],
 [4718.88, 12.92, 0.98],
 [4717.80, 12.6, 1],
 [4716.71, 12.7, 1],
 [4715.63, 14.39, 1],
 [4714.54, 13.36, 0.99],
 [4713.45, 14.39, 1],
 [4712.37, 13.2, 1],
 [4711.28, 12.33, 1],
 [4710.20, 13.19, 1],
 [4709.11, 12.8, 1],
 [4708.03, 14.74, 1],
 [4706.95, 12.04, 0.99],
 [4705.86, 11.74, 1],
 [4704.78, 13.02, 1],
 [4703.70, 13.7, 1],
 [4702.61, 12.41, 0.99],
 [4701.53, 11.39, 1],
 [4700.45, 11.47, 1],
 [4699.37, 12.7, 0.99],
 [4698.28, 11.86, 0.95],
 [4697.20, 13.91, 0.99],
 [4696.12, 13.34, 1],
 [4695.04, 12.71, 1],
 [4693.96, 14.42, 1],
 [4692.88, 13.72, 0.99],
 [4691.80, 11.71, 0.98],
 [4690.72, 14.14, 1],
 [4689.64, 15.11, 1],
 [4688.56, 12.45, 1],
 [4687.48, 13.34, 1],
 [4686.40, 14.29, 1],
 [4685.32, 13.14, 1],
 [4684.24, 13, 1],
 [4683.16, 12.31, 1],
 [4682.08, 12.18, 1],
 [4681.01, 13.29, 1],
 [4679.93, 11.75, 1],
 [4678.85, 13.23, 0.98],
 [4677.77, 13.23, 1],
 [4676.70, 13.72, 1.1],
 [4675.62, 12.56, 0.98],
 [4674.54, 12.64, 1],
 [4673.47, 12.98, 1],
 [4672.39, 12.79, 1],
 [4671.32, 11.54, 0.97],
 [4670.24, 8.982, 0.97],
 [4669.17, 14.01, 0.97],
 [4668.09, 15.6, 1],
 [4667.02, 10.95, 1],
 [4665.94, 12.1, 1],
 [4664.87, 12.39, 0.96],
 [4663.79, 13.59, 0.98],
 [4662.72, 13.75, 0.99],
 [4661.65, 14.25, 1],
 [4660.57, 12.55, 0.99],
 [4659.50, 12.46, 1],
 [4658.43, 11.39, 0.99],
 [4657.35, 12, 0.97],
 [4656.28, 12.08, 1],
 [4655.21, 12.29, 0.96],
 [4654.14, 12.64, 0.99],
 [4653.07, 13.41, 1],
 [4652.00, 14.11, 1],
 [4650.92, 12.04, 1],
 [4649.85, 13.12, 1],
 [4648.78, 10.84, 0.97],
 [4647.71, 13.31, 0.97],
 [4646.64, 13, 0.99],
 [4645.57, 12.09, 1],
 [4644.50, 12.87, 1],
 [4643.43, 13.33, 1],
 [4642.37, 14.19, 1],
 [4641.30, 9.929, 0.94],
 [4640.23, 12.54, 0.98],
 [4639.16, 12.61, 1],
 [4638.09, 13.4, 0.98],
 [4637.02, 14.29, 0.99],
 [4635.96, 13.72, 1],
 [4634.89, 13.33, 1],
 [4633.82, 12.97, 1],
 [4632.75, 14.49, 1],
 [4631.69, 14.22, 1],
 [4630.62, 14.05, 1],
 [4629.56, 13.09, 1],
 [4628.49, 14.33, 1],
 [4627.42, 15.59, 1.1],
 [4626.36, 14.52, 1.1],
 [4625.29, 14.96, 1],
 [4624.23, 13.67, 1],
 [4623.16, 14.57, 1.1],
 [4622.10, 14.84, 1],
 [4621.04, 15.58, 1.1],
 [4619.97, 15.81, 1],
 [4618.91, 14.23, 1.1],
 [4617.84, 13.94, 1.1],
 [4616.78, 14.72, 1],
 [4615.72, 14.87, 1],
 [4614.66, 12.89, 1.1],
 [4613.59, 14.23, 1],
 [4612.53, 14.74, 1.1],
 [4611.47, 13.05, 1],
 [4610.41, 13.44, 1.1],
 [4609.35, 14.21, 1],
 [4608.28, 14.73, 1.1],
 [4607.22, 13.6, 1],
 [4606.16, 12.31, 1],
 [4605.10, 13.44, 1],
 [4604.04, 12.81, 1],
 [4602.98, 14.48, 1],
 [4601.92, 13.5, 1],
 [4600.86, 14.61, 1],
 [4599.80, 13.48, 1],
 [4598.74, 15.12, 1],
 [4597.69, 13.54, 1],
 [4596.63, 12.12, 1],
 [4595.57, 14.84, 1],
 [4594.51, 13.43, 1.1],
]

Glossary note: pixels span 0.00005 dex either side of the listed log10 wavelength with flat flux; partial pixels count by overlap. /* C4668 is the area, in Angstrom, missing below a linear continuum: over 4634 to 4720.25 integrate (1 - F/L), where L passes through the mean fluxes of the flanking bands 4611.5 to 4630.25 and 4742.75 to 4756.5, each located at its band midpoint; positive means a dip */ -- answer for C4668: 8.77 Angstrom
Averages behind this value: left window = 14.5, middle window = 12.9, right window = 14.2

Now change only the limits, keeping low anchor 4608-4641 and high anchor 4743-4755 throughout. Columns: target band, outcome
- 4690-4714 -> 2.1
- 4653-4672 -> 2.2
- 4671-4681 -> 1.0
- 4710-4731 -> 0.8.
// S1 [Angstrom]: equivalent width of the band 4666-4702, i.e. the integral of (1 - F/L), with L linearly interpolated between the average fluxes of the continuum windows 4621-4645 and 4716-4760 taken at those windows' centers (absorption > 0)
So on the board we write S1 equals 2.6 Angstrom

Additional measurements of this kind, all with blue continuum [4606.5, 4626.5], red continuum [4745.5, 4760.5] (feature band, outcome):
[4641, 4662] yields 2.5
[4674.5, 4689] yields 1.3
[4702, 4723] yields 1.4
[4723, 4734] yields 0.2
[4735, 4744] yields 0.0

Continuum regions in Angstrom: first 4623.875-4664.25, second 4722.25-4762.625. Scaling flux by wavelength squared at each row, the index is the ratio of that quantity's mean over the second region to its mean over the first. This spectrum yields 1.1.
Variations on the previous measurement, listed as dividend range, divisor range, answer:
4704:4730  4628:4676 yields 1.08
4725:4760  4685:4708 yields 1.10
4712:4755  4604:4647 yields 1.06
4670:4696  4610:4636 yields 0.93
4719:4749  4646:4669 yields 1.13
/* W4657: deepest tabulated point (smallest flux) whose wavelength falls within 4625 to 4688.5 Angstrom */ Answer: 8.982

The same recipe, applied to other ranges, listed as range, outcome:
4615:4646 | 9.929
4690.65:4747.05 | 11.39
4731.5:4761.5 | 11.66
